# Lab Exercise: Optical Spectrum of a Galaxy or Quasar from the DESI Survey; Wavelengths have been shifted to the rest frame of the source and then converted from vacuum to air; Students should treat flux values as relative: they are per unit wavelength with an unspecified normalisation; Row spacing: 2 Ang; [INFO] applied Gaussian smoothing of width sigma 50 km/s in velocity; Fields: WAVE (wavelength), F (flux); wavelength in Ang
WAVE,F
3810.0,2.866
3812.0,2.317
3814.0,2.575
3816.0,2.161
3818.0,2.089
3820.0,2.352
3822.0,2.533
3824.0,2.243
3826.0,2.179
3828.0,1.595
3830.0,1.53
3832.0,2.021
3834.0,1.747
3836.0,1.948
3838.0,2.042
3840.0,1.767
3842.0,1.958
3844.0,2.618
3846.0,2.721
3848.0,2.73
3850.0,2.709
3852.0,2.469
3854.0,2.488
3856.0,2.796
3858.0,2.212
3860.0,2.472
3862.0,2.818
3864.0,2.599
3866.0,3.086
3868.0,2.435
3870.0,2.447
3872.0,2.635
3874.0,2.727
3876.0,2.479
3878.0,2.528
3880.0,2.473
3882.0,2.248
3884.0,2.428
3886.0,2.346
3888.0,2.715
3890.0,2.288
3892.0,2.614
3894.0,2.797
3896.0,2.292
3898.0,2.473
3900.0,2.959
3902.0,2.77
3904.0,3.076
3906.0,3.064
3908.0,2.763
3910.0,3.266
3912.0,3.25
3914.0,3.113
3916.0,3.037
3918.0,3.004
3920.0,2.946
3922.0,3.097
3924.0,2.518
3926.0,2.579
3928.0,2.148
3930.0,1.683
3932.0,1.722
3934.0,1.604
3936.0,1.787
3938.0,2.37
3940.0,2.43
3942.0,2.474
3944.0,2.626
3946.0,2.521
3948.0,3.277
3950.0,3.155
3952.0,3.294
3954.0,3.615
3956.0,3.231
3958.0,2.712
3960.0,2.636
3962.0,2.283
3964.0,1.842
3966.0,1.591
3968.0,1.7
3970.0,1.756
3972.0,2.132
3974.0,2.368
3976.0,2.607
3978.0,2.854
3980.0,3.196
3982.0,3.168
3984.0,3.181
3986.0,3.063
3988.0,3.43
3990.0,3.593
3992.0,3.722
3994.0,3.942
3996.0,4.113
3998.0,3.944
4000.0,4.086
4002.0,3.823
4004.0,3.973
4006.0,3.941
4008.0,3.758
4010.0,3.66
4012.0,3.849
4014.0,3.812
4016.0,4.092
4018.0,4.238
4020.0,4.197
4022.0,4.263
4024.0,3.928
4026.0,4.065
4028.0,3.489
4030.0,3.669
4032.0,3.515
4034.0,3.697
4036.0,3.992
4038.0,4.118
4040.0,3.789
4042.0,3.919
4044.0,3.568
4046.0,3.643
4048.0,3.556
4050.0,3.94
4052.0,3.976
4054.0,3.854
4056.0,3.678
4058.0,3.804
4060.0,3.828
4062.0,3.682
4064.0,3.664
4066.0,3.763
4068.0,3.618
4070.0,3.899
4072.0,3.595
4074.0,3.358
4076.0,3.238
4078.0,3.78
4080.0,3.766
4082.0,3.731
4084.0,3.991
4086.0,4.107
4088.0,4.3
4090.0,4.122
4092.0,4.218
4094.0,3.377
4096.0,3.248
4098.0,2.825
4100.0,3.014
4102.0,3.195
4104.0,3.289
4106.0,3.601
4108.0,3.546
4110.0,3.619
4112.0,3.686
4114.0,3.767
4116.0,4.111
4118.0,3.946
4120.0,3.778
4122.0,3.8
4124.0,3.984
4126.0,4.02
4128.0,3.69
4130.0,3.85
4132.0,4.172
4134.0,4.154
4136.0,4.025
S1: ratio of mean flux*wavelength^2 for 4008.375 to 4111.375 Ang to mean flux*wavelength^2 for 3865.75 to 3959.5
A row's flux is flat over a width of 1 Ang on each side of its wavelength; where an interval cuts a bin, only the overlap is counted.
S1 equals 1.5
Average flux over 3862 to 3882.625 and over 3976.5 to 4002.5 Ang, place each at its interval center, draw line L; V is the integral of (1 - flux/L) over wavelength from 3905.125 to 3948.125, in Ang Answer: 6.0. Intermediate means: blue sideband 2.58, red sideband 3.52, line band 2.59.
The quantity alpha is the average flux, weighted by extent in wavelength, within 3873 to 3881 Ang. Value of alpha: 2.55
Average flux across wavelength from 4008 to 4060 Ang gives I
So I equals 3.85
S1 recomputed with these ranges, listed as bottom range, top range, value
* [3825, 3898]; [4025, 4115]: 1.71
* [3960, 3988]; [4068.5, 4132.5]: 1.59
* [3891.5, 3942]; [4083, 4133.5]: 1.57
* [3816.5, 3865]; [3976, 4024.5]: 1.77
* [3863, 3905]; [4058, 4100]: 1.57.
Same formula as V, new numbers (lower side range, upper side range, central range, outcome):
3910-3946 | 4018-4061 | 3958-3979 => 5.57 Ang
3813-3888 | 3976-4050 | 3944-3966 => 3.04 Ang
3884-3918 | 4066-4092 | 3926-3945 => 5.55 Ang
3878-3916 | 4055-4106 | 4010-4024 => -2.99 Ang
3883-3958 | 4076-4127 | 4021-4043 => -3.63 Ang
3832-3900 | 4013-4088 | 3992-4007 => -2.27 Ang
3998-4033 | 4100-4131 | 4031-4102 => 1.68 Ang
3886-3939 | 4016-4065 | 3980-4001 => -1.50 Ang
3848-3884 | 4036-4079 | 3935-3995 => 8.01 Ang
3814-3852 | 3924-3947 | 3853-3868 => -3.02 Ang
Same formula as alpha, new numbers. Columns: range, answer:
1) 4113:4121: 3.9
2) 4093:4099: 3.15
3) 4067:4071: 3.76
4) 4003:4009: 3.89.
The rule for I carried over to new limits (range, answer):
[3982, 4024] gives 3.82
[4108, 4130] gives 3.83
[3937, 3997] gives 2.83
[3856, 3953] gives 2.62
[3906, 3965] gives 2.66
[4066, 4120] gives 3.66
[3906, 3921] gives 3.05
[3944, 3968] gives 2.69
